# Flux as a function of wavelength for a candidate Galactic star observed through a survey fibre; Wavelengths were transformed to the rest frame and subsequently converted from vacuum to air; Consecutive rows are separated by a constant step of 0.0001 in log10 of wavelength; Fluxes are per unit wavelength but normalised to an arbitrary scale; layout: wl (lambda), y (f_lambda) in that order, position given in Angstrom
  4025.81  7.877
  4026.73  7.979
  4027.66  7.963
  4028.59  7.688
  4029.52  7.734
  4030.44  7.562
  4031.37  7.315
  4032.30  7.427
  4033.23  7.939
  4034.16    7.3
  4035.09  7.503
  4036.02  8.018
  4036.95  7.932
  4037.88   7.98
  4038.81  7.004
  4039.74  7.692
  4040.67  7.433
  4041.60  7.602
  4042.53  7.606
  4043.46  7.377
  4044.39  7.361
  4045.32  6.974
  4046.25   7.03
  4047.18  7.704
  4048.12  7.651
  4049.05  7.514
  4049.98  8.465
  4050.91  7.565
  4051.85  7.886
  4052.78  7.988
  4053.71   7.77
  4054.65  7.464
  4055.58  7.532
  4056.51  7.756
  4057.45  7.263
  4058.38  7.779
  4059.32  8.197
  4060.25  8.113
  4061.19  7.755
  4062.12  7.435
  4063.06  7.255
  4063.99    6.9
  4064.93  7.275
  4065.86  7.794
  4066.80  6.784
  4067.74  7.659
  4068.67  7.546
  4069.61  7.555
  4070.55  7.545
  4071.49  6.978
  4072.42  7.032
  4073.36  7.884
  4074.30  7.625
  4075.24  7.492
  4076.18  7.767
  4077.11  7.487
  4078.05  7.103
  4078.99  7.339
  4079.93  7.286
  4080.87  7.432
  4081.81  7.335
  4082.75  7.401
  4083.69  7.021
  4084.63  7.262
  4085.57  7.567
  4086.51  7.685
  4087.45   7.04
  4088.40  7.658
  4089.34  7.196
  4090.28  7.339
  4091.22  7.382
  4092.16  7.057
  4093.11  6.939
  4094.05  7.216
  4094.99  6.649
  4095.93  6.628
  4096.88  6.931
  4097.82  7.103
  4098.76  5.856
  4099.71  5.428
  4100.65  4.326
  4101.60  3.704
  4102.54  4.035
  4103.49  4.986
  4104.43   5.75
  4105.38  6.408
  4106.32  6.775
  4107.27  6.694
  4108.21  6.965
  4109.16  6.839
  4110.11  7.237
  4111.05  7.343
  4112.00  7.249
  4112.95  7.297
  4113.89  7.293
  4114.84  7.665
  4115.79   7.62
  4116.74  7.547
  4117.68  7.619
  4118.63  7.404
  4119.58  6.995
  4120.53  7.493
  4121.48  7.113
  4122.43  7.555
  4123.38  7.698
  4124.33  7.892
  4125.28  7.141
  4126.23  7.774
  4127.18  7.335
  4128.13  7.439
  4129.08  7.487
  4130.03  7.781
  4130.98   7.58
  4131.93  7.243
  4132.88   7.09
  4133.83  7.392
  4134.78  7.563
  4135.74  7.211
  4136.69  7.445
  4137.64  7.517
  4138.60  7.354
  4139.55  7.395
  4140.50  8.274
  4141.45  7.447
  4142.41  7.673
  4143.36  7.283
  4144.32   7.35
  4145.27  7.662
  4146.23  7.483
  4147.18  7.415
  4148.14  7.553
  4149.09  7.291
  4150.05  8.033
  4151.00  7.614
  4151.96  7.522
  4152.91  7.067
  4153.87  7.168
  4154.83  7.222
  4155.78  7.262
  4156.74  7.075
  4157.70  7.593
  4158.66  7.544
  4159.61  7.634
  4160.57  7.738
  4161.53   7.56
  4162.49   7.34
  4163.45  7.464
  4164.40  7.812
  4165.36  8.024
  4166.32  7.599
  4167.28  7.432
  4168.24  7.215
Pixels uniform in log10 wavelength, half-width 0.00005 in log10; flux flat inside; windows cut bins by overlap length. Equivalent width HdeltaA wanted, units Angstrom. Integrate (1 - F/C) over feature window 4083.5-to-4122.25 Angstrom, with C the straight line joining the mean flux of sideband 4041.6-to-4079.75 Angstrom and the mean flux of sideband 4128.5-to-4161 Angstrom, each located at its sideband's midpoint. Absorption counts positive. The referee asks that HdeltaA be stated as 3.7 Angstrom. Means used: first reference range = 7.53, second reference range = 7.47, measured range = 6.79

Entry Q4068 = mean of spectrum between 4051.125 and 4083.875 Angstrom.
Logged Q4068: 7.5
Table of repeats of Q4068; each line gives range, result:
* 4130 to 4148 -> 7.48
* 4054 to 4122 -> 7.08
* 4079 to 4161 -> 7.15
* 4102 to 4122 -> 6.86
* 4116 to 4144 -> 7.47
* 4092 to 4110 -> 6.12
